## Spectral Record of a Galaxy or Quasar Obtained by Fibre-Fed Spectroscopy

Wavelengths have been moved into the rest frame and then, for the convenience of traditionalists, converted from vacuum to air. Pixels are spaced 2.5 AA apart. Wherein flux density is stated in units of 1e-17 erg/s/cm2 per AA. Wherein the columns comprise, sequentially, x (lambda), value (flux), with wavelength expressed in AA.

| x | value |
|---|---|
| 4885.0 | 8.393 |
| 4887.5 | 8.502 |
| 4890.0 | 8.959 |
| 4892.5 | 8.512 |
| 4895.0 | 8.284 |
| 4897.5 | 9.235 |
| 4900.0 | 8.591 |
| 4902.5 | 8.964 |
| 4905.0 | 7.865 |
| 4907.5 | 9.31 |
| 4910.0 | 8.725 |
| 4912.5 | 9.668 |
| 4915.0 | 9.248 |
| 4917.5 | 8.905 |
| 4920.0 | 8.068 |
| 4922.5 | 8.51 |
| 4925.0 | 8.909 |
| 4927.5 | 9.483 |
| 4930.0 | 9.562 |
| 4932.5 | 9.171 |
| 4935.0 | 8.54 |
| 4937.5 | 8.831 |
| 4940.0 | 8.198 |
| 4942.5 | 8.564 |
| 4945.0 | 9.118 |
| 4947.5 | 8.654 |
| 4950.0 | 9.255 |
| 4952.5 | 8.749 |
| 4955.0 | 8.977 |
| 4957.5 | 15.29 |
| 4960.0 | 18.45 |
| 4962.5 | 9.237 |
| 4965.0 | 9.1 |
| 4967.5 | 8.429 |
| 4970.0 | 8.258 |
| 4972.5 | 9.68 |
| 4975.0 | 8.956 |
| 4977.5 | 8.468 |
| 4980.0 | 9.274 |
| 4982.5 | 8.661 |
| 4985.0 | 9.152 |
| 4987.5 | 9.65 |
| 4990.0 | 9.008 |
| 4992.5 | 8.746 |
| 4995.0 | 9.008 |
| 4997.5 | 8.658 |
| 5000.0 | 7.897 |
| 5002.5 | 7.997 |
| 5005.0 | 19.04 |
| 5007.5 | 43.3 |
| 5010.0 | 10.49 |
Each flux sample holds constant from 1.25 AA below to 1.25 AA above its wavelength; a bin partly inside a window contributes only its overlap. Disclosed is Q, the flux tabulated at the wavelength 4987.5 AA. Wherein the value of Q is 9.65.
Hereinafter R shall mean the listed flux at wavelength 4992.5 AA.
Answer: 8.746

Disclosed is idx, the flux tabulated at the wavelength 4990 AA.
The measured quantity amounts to 9.008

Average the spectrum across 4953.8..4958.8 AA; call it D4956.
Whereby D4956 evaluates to 12.2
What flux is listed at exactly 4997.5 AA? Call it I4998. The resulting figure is 8.658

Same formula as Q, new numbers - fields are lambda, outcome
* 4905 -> 7.865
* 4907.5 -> 9.31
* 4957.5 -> 15.29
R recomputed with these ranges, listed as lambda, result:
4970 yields 8.258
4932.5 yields 9.171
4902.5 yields 8.964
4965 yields 9.1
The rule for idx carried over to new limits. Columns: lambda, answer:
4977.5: 8.468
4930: 9.562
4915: 9.248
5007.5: 43.3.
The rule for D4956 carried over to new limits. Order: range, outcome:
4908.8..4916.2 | 9.22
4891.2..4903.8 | 8.71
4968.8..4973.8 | 8.98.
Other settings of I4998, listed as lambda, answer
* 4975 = 8.956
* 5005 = 19.04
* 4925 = 8.909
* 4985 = 9.152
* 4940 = 8.198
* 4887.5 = 8.502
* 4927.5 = 9.483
